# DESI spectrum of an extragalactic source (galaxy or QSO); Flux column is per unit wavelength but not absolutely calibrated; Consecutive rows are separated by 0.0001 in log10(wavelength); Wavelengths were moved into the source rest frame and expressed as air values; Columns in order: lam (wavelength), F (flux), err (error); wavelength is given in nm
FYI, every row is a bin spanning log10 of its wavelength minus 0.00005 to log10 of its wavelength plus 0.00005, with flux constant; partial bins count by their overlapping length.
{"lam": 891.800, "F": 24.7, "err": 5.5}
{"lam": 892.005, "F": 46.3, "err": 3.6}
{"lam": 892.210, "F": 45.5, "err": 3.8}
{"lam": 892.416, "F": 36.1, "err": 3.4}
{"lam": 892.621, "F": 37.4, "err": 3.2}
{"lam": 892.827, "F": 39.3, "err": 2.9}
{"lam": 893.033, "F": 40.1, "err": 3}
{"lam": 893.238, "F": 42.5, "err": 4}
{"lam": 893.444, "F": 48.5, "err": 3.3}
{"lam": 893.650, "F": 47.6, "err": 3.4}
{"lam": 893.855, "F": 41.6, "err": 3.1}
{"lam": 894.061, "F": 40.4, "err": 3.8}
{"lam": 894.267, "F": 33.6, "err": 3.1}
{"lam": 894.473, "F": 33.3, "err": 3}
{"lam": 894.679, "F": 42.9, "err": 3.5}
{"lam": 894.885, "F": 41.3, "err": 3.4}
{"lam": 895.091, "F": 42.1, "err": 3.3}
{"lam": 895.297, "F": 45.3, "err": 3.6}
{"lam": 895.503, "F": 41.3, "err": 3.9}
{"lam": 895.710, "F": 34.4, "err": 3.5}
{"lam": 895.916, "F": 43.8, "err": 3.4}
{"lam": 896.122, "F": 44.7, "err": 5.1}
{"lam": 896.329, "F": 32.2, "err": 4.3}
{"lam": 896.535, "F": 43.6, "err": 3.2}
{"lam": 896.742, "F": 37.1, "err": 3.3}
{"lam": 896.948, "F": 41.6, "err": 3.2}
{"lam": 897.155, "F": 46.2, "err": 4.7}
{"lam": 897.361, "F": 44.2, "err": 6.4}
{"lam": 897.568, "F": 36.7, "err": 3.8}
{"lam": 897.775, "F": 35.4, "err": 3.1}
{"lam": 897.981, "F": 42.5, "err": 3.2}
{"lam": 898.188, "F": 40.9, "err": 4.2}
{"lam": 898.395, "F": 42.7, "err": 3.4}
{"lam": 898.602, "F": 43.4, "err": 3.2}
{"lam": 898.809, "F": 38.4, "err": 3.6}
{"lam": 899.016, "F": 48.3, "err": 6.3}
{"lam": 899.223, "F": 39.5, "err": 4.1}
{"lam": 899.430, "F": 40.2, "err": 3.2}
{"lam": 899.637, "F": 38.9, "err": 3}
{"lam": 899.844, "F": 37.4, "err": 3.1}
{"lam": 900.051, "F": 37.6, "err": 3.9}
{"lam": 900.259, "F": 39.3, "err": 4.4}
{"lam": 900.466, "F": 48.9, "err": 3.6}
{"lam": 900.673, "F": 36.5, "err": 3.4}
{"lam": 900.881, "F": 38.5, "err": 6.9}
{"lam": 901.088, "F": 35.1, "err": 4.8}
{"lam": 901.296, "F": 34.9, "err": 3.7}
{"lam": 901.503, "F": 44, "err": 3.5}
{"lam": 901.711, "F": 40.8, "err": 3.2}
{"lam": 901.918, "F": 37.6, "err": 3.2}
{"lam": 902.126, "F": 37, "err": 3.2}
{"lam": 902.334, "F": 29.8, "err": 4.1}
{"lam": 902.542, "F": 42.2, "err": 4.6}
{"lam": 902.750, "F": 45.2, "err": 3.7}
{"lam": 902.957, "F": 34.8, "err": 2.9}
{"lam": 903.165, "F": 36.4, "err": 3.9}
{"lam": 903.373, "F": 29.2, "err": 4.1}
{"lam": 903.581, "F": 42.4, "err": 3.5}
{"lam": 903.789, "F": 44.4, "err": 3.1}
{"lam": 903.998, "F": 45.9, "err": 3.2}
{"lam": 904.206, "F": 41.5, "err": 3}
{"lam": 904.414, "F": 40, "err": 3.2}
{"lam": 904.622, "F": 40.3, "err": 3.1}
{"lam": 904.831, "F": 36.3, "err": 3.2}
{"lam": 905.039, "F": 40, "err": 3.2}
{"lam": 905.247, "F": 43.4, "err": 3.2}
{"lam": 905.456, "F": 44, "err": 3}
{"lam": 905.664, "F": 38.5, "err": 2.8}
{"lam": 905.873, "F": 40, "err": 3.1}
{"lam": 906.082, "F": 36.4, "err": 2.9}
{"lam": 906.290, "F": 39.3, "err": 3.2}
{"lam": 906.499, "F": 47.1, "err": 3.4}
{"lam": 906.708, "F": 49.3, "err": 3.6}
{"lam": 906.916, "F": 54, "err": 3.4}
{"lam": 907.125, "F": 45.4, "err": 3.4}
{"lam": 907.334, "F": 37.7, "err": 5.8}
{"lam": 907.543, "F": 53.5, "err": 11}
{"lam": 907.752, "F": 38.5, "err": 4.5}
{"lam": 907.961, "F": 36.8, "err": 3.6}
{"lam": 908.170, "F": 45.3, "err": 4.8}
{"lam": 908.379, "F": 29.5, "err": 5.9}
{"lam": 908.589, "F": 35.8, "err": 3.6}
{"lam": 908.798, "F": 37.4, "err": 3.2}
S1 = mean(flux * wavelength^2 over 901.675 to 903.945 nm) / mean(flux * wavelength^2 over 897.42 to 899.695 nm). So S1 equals 0.95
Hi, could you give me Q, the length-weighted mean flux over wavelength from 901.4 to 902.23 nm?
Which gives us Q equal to 39.8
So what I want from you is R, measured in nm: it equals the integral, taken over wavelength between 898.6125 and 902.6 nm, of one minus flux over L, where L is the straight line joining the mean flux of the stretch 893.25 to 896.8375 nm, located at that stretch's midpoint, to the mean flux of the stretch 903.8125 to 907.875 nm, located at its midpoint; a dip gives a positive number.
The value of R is 0.24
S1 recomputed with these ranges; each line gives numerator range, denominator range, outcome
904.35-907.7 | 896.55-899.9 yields 1.06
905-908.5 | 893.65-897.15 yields 1.07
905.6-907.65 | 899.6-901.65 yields 1.14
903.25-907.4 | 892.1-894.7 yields 1.06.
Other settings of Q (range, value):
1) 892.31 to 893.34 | 39.1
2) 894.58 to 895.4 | 42.9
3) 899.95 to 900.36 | 38.4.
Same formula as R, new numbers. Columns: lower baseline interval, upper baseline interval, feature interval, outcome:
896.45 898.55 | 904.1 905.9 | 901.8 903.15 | 0.10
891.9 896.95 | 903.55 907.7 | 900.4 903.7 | 0.31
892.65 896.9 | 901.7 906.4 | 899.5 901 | 0.01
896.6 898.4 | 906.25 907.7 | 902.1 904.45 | 0.28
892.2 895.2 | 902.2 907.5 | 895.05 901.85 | 0.06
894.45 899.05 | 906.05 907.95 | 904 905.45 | 0.09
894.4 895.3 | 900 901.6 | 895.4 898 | 0.01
